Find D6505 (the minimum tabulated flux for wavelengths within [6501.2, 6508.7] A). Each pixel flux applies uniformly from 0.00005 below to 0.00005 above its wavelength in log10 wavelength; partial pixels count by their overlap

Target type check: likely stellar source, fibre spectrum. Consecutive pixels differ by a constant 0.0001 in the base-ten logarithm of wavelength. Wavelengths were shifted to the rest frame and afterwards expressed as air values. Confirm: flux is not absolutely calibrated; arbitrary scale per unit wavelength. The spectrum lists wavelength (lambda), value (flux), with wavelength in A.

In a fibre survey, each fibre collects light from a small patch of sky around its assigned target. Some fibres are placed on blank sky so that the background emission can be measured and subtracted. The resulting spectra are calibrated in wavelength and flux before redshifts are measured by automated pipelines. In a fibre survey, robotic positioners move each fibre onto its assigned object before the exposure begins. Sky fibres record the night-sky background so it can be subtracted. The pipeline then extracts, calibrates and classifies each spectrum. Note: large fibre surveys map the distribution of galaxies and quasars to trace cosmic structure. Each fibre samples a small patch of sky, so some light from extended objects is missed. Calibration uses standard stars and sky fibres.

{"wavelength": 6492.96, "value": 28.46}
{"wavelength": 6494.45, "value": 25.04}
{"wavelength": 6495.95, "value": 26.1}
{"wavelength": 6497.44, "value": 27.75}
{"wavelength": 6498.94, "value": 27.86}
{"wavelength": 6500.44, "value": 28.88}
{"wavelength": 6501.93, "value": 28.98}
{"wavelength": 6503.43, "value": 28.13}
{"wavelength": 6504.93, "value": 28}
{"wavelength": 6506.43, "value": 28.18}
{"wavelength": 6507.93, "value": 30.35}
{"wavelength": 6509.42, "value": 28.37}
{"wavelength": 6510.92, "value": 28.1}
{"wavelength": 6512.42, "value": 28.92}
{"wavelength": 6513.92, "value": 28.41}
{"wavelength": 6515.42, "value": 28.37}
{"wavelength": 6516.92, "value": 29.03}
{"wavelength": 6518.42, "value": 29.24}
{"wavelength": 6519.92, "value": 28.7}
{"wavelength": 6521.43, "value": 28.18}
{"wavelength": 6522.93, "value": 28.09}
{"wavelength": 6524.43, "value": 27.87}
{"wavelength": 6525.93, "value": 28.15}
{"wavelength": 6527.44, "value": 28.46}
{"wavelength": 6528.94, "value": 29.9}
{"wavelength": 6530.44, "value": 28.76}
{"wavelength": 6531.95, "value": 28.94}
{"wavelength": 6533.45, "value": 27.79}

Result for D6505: 28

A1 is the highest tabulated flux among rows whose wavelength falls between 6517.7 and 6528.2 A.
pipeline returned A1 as 29.24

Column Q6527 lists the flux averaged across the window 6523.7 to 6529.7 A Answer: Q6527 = 28.6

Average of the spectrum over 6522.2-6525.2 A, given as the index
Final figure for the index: 28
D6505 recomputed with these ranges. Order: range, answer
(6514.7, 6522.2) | 28.18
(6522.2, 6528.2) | 27.87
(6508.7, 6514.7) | 28.1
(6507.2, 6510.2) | 28.37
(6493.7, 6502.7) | 25.04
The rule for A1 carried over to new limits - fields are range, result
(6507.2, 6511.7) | 30.35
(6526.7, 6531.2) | 29.9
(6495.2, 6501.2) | 28.88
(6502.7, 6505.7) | 28.13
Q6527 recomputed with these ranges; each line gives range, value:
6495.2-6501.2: 27.7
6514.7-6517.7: 28.7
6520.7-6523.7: 28.2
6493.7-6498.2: 26.3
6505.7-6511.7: 28.8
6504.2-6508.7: 28.9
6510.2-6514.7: 28.5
